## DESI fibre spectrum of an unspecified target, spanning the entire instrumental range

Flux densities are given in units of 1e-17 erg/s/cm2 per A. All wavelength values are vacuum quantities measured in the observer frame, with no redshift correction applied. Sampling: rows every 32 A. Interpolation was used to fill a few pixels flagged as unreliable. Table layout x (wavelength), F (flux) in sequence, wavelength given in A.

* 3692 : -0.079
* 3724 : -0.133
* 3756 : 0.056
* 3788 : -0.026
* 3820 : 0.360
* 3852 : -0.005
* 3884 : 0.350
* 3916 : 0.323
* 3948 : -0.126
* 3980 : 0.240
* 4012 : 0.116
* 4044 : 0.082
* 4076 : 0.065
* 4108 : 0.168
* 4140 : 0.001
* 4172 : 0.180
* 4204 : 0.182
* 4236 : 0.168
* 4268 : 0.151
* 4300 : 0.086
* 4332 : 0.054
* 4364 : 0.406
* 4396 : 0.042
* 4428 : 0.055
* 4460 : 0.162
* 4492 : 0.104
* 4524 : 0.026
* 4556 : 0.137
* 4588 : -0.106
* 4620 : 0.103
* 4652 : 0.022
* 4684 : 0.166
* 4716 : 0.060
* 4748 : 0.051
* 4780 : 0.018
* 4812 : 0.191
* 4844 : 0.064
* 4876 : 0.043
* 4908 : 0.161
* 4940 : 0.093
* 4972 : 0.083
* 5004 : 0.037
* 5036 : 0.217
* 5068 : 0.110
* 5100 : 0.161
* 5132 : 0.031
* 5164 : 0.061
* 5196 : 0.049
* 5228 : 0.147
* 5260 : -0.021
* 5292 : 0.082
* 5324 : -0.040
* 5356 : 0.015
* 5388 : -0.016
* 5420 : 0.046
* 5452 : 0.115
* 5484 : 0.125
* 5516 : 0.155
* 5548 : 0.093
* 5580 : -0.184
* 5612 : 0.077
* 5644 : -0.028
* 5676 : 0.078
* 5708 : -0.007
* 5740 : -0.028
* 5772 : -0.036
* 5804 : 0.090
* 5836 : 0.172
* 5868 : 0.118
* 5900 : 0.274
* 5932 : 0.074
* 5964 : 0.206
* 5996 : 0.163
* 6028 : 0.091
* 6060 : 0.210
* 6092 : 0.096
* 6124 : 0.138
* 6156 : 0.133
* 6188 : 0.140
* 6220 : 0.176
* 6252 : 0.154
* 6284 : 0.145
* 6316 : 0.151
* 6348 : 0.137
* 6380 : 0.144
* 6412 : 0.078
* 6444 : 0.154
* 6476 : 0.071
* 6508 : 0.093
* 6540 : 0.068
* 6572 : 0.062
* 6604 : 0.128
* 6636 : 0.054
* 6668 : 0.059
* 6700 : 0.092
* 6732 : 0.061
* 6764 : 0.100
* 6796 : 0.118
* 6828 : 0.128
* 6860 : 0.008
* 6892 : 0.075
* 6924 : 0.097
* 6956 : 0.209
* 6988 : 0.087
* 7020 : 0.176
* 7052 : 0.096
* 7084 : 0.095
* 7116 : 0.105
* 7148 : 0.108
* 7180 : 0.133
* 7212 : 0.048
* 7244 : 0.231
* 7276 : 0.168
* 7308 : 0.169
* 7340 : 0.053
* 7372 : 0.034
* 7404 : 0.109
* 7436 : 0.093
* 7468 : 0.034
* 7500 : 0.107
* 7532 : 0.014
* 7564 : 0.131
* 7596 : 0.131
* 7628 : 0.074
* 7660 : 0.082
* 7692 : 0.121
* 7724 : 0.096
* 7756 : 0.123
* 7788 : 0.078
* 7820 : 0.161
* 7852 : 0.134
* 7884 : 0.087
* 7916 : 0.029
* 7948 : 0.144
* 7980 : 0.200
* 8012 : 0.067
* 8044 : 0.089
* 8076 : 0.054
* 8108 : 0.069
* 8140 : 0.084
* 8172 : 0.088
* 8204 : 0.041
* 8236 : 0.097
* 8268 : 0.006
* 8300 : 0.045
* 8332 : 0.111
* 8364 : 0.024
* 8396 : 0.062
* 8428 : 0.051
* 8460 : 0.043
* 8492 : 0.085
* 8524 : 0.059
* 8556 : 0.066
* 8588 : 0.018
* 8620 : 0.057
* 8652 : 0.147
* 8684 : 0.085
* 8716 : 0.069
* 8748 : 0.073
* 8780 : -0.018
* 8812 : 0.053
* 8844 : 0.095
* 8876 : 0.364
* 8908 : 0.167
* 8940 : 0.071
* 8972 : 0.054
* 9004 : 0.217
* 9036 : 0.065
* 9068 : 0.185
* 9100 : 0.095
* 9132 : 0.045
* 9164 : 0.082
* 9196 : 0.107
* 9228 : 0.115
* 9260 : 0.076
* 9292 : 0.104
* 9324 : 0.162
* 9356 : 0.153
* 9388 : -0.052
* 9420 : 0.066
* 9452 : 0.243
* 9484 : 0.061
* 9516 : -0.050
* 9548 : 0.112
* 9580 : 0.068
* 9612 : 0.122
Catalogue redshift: 1.38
